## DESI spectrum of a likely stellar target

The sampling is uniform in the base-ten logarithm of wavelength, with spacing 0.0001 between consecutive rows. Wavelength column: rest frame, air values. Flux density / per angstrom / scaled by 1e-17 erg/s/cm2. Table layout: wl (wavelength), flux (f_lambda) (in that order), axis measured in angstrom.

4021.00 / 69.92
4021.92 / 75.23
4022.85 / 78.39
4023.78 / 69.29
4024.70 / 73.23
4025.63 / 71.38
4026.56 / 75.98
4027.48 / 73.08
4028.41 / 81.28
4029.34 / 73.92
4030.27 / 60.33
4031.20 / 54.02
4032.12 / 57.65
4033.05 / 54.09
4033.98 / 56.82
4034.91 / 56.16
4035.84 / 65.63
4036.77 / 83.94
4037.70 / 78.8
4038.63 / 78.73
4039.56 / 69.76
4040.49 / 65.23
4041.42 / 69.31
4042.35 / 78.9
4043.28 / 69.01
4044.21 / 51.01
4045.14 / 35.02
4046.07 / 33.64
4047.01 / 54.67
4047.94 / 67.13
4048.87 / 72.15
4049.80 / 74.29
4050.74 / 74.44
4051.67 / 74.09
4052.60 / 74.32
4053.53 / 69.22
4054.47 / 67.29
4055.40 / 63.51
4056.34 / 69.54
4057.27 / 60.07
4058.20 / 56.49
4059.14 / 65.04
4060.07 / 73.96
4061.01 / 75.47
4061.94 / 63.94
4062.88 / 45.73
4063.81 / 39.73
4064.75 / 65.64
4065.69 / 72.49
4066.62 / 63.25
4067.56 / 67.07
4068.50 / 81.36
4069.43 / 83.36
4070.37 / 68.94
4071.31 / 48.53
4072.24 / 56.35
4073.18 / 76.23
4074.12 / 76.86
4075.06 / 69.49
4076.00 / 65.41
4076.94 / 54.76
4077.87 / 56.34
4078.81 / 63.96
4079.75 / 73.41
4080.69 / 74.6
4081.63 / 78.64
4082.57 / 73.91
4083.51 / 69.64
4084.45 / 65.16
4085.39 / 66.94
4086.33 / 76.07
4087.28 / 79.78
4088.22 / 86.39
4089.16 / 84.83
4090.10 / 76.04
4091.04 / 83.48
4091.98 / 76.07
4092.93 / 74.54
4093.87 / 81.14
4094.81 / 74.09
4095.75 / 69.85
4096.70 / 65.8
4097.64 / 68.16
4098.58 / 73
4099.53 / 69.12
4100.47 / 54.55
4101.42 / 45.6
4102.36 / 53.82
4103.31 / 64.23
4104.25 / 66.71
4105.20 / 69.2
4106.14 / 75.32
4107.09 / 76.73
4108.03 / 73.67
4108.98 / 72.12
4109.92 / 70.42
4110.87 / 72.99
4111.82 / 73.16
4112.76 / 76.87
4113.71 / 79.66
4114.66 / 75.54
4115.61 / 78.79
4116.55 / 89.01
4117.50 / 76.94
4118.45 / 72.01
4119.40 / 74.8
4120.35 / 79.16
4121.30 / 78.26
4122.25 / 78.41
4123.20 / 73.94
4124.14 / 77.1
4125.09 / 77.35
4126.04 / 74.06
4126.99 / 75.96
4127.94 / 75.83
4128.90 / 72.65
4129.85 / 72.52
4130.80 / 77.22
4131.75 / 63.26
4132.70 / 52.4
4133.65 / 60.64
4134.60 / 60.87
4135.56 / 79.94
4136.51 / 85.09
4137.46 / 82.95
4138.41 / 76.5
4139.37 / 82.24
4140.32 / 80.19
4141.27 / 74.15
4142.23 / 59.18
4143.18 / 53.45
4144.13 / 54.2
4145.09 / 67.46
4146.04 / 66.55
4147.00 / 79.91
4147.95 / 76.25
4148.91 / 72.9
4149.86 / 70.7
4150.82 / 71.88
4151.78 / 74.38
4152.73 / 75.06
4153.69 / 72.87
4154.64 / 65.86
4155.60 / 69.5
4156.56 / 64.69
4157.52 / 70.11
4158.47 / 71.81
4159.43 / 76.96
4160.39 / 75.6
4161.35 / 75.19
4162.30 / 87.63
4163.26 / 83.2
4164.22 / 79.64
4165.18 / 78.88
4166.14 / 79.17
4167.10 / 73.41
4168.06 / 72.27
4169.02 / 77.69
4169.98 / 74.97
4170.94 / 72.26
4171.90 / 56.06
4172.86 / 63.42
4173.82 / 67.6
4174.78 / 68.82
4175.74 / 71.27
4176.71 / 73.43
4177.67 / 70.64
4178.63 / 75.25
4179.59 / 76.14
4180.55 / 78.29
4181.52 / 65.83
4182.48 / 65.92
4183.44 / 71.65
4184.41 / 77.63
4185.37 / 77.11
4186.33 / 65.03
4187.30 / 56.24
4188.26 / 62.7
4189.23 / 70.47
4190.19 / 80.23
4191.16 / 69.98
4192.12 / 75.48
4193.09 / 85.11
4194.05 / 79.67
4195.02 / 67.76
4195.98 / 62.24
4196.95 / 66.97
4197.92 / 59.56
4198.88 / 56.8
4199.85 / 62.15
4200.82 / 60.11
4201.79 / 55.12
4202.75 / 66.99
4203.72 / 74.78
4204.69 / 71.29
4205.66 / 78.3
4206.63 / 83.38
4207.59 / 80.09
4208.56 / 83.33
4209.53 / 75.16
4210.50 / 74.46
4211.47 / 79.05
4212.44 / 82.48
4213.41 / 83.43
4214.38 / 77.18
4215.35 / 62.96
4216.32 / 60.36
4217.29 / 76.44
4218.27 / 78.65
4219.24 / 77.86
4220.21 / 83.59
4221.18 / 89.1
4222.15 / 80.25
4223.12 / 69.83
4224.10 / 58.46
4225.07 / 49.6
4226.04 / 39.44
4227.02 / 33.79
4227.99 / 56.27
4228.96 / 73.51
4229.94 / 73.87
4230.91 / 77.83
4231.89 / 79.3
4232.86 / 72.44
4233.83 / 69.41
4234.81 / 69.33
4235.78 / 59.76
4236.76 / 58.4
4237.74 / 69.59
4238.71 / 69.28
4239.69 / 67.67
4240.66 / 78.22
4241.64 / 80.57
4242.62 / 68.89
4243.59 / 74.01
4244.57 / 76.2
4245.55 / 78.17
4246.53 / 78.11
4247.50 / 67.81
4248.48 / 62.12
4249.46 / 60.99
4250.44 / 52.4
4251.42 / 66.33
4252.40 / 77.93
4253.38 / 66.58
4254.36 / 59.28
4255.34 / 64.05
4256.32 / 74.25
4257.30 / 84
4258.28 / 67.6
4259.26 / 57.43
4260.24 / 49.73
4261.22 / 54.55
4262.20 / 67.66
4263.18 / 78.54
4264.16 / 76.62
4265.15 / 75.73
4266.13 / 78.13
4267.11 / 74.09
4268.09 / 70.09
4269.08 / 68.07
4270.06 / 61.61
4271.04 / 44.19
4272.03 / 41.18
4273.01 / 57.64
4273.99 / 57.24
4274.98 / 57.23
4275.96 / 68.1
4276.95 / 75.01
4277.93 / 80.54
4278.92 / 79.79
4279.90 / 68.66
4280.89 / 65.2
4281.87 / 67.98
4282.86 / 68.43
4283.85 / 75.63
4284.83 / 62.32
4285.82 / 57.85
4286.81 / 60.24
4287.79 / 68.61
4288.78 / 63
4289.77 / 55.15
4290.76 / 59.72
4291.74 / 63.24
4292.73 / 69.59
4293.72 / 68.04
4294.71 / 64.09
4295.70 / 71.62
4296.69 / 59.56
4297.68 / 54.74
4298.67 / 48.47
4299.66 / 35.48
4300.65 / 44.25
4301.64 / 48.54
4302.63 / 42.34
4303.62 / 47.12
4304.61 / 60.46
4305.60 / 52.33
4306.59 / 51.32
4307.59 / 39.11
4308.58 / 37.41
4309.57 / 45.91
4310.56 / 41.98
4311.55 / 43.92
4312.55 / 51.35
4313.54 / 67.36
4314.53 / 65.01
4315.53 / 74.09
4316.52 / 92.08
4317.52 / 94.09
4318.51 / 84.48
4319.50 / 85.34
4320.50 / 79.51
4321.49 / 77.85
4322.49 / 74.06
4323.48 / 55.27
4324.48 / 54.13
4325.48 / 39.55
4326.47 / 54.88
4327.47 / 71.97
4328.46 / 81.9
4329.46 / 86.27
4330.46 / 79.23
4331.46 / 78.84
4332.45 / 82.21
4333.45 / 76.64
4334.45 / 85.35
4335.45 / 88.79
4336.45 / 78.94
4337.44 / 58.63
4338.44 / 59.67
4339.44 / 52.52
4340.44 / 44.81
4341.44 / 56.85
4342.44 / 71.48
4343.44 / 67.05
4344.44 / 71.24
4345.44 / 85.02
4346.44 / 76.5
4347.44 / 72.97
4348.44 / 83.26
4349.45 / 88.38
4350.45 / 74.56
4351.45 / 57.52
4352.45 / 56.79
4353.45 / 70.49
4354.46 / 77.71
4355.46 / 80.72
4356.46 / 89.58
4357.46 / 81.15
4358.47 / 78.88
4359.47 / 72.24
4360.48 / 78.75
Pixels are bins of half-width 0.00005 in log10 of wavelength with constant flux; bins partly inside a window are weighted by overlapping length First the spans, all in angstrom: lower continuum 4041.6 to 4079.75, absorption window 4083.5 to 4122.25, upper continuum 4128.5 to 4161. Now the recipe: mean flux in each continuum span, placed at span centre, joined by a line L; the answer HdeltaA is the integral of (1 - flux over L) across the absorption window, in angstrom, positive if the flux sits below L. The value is -3.0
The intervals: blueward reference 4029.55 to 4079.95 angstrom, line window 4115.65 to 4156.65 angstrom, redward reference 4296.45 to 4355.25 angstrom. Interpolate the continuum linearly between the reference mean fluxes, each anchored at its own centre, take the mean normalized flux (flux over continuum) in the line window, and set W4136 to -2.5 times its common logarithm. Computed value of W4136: -0.12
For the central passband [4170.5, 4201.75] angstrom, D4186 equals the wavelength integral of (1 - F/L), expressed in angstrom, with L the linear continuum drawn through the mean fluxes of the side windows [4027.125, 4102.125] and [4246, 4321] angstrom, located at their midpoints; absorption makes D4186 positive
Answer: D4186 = -1.8 angstrom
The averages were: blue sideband 67.4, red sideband 63.3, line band 68.9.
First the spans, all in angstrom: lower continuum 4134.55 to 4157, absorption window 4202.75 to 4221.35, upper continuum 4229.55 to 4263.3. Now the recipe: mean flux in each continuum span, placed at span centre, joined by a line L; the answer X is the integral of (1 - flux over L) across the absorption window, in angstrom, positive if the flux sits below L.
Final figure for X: -1.9 angstrom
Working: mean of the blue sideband 71.7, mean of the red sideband 68.8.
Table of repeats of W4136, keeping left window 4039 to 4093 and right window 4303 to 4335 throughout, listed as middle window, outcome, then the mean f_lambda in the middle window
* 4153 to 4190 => -0.08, 72.1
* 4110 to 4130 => -0.14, 76.3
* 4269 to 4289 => 0.03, 64.2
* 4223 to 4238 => 0.06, 62.9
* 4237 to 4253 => -0.06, 70.3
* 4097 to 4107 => 0.05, 64.5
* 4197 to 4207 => 0.00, 66.6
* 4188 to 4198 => -0.07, 71.5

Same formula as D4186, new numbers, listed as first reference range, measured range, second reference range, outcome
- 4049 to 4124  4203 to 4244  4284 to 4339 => -3.2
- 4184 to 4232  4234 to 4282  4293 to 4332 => -0.9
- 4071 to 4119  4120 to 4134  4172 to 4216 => -0.3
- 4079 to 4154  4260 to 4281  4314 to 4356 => 1.9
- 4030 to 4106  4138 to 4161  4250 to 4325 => -1.9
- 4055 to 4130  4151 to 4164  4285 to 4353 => -1.0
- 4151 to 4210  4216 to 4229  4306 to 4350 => 0.9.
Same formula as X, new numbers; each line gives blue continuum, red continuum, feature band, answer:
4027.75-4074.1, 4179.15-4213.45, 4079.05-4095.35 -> -2.20 angstrom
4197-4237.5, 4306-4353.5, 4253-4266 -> 0.24 angstrom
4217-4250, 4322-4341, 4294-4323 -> 3.74 angstrom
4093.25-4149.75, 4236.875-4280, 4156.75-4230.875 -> -1.72 angstrom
